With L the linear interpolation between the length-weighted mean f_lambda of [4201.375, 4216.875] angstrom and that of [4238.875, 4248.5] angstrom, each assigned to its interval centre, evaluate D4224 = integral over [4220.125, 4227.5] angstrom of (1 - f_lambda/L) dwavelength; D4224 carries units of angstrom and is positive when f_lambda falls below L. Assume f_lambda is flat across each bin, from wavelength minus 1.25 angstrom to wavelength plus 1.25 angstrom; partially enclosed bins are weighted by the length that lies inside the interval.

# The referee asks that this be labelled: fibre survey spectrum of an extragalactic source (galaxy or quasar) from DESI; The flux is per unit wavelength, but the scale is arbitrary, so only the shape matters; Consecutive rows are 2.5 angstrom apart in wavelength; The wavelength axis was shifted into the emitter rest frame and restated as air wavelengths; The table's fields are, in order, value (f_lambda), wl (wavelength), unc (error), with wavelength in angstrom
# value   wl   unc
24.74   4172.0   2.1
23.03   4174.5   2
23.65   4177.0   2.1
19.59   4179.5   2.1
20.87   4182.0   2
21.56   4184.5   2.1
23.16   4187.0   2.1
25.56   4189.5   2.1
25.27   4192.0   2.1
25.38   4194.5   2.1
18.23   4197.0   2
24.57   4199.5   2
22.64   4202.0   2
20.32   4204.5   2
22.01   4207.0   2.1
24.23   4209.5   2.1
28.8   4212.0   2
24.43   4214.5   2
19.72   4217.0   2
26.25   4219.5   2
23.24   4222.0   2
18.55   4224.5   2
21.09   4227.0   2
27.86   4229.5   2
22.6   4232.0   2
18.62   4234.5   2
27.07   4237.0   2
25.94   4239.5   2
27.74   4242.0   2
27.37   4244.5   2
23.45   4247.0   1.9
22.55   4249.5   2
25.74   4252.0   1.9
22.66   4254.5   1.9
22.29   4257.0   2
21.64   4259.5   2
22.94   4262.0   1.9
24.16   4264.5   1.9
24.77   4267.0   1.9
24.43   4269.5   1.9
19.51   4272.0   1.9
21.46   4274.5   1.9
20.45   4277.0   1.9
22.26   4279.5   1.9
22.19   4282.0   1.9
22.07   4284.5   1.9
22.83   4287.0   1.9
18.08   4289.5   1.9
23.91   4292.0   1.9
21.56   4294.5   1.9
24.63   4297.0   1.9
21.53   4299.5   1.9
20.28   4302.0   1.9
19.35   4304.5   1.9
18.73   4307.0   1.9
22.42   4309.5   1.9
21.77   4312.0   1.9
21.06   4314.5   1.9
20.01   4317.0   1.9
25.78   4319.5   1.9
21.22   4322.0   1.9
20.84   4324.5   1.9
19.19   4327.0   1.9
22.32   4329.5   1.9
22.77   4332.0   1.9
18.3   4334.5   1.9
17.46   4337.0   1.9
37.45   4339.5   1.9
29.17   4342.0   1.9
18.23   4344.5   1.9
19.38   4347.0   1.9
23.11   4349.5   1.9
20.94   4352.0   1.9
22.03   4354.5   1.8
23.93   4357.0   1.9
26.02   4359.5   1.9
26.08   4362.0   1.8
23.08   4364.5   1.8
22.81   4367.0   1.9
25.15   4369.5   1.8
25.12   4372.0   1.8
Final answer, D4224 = 1.0 angstrom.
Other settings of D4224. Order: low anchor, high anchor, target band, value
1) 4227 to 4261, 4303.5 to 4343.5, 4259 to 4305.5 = 2.5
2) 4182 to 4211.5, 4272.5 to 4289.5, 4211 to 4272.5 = -4.3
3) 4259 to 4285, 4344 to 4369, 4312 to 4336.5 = 1.6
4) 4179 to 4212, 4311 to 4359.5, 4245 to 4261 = -0.4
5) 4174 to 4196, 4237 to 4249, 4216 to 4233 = 1.5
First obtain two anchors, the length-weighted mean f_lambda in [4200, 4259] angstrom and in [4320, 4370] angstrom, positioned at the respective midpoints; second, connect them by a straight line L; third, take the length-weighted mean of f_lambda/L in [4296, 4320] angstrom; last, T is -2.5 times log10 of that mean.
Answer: 0.089 mag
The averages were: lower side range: 23.7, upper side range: 23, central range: 21.4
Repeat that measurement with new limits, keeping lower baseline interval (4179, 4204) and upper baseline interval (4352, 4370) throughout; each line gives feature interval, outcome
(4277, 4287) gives 0.06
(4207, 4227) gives -0.02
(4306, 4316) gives 0.12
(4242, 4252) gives -0.09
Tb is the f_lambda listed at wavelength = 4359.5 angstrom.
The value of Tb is 26.02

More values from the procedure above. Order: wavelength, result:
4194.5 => 25.38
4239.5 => 25.94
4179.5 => 19.59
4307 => 18.73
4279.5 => 22.26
